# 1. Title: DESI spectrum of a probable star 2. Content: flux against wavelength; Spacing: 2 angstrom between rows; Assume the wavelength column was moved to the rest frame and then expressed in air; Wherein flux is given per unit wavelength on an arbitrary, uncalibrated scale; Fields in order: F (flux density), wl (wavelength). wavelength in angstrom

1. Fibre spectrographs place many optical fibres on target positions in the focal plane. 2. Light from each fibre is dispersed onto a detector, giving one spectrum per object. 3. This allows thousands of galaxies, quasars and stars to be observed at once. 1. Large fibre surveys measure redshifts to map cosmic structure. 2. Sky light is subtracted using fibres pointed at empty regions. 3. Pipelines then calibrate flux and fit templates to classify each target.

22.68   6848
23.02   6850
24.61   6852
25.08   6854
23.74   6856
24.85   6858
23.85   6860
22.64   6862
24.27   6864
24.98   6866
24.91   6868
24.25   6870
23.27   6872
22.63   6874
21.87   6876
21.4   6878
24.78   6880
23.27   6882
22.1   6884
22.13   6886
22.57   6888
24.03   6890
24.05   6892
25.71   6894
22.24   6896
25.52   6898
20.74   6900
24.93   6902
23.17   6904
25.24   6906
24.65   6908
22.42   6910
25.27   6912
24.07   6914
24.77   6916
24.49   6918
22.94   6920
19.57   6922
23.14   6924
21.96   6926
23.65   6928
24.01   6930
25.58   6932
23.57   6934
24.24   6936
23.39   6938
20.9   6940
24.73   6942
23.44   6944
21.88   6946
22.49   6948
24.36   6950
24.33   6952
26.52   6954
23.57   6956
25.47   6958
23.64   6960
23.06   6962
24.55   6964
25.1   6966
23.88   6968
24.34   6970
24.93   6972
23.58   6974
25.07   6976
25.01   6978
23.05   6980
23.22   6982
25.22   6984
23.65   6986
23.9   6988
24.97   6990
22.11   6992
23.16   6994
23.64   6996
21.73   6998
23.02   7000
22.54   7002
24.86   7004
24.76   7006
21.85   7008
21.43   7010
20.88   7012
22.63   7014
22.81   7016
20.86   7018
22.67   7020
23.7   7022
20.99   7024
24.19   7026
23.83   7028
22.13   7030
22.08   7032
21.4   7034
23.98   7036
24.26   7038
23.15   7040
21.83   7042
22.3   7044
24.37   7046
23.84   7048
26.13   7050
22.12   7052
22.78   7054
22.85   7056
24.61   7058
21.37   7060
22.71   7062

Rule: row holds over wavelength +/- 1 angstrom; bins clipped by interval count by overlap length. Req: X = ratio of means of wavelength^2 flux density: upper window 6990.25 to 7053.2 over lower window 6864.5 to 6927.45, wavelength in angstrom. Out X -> 1.01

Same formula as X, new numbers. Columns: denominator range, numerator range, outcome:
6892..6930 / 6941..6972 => 1.04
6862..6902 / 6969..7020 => 1.03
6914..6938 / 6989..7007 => 1.02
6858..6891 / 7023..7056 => 1.04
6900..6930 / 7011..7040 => 0.99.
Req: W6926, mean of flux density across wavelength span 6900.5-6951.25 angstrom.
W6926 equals 23.5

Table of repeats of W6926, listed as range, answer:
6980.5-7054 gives 23.1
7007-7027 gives 22.2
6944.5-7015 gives 23.7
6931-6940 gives 23.8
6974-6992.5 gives 24.1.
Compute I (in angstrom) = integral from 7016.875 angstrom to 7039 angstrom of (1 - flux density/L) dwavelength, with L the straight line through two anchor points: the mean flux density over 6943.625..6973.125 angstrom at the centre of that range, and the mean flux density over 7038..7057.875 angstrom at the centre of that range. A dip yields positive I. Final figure 0.8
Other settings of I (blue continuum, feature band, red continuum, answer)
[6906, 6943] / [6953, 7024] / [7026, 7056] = -0.6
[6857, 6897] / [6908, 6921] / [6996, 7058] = -0.4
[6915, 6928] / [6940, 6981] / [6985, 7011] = -1.8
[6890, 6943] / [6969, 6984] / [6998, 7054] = -0.6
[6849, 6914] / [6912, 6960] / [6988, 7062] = -0.5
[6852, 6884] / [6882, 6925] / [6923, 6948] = 0.0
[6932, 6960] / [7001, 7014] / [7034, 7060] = 0.5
